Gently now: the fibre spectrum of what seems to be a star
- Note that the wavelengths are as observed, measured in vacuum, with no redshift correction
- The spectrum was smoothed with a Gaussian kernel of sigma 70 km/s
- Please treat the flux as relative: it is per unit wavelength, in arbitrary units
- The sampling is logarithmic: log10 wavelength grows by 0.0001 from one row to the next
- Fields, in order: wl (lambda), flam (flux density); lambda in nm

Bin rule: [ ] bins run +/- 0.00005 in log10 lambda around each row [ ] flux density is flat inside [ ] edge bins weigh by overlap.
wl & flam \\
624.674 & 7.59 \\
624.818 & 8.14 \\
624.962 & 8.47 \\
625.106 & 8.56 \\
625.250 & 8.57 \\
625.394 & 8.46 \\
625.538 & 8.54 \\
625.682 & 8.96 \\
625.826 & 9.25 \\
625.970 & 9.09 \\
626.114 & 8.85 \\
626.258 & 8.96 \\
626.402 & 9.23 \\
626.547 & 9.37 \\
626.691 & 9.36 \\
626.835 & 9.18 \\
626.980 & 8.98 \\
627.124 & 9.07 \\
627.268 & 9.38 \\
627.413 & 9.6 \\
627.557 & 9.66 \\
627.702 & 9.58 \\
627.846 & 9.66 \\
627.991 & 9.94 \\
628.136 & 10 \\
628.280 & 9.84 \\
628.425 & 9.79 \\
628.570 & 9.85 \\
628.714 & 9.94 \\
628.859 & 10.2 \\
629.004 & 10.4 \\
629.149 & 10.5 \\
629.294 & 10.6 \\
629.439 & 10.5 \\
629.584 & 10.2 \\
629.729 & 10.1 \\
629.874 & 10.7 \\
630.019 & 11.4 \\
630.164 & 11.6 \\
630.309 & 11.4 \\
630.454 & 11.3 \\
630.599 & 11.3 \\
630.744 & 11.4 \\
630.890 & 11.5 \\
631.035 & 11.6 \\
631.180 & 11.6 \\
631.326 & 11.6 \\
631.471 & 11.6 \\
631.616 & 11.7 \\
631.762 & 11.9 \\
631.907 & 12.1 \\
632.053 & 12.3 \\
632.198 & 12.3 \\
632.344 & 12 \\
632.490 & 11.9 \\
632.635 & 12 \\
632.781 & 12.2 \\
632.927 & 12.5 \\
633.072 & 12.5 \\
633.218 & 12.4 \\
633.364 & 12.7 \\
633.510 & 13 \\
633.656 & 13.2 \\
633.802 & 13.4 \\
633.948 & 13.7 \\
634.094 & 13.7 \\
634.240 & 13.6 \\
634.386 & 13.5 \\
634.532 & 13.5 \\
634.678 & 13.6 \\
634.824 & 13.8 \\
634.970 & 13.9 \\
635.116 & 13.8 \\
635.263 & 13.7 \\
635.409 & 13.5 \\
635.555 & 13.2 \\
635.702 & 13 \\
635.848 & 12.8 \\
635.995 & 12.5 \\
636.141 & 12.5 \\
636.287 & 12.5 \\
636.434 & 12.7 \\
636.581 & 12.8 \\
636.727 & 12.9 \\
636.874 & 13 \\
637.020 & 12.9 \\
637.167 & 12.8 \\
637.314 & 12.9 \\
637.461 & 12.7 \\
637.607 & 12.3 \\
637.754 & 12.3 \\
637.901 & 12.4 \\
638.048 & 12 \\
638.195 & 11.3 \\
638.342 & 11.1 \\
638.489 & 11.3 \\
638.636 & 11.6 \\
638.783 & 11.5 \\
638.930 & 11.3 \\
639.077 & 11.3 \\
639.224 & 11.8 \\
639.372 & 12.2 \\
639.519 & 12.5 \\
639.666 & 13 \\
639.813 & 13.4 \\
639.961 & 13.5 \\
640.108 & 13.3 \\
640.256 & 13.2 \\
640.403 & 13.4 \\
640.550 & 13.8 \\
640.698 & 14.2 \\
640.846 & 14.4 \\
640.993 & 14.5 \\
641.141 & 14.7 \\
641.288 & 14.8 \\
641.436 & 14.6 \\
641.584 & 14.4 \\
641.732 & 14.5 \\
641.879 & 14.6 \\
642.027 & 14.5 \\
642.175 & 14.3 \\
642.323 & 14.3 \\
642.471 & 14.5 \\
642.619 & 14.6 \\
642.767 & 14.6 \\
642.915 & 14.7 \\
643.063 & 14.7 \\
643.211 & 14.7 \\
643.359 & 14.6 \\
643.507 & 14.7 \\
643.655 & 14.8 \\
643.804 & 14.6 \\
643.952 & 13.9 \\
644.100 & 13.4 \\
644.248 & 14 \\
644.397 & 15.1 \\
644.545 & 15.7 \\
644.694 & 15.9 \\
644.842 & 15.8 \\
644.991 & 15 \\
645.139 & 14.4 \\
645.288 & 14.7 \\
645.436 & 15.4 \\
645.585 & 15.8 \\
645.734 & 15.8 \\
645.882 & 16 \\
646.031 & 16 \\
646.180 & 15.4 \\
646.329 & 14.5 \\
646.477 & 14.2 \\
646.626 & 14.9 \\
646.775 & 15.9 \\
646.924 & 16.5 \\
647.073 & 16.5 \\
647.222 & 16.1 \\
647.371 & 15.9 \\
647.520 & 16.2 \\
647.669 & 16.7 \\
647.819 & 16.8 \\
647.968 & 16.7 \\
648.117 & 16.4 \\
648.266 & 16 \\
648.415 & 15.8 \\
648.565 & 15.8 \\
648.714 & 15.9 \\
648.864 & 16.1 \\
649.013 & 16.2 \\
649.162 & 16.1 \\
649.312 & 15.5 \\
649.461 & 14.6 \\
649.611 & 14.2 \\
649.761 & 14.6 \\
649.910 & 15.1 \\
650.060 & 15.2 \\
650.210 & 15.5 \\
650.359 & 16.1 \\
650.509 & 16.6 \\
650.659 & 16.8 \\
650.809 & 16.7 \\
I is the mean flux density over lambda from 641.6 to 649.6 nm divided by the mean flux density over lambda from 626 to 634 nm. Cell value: 1.40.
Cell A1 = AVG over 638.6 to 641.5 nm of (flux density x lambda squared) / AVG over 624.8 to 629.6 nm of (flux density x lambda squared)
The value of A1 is 1.45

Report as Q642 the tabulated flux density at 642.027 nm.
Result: 14.5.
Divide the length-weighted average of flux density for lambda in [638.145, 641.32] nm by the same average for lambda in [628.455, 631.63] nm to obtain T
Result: 1.17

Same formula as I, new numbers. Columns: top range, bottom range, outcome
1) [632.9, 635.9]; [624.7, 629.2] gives 1.43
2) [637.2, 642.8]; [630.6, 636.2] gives 1.04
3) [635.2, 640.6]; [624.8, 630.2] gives 1.31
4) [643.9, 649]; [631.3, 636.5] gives 1.22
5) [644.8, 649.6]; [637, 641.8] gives 1.22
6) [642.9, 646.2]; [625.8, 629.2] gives 1.57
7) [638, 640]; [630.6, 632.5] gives 1.01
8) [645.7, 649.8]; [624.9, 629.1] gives 1.69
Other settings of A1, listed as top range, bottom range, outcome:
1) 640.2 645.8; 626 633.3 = 1.42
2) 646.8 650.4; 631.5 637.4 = 1.29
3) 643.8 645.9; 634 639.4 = 1.22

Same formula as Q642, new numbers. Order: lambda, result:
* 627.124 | 9.07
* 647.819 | 16.8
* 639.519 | 12.5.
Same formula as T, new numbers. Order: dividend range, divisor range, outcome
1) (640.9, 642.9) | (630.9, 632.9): 1.22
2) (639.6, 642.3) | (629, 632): 1.25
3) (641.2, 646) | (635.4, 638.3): 1.17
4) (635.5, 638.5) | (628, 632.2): 1.14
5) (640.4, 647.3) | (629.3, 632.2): 1.31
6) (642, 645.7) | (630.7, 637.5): 1.16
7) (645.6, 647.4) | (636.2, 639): 1.28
